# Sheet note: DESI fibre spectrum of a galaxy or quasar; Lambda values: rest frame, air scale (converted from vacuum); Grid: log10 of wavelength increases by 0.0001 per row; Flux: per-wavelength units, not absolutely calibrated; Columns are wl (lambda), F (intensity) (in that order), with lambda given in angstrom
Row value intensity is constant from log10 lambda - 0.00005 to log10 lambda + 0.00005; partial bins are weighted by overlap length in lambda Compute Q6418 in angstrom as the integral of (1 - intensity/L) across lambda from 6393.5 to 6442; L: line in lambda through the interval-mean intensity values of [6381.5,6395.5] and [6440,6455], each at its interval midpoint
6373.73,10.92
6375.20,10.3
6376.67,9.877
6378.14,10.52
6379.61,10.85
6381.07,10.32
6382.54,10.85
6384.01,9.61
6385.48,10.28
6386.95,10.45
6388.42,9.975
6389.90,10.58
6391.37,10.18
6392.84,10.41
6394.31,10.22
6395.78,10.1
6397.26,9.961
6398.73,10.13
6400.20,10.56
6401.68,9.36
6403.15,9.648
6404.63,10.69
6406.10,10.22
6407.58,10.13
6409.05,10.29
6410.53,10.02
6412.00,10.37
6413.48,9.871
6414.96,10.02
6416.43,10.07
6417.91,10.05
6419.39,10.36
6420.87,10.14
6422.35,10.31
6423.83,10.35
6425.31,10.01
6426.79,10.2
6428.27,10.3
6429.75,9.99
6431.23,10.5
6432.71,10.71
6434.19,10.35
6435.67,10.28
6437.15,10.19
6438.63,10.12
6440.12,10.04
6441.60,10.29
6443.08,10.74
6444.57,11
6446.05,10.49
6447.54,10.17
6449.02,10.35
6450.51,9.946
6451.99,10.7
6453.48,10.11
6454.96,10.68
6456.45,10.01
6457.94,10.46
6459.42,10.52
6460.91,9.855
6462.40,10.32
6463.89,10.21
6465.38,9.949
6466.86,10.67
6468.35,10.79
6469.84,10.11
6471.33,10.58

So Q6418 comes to 0.8 angstrom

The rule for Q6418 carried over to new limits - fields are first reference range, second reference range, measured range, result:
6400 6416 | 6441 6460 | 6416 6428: 0.01 angstrom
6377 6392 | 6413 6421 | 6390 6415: 0.15 angstrom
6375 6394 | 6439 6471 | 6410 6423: 0.25 angstrom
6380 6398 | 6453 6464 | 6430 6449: -0.22 angstrom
